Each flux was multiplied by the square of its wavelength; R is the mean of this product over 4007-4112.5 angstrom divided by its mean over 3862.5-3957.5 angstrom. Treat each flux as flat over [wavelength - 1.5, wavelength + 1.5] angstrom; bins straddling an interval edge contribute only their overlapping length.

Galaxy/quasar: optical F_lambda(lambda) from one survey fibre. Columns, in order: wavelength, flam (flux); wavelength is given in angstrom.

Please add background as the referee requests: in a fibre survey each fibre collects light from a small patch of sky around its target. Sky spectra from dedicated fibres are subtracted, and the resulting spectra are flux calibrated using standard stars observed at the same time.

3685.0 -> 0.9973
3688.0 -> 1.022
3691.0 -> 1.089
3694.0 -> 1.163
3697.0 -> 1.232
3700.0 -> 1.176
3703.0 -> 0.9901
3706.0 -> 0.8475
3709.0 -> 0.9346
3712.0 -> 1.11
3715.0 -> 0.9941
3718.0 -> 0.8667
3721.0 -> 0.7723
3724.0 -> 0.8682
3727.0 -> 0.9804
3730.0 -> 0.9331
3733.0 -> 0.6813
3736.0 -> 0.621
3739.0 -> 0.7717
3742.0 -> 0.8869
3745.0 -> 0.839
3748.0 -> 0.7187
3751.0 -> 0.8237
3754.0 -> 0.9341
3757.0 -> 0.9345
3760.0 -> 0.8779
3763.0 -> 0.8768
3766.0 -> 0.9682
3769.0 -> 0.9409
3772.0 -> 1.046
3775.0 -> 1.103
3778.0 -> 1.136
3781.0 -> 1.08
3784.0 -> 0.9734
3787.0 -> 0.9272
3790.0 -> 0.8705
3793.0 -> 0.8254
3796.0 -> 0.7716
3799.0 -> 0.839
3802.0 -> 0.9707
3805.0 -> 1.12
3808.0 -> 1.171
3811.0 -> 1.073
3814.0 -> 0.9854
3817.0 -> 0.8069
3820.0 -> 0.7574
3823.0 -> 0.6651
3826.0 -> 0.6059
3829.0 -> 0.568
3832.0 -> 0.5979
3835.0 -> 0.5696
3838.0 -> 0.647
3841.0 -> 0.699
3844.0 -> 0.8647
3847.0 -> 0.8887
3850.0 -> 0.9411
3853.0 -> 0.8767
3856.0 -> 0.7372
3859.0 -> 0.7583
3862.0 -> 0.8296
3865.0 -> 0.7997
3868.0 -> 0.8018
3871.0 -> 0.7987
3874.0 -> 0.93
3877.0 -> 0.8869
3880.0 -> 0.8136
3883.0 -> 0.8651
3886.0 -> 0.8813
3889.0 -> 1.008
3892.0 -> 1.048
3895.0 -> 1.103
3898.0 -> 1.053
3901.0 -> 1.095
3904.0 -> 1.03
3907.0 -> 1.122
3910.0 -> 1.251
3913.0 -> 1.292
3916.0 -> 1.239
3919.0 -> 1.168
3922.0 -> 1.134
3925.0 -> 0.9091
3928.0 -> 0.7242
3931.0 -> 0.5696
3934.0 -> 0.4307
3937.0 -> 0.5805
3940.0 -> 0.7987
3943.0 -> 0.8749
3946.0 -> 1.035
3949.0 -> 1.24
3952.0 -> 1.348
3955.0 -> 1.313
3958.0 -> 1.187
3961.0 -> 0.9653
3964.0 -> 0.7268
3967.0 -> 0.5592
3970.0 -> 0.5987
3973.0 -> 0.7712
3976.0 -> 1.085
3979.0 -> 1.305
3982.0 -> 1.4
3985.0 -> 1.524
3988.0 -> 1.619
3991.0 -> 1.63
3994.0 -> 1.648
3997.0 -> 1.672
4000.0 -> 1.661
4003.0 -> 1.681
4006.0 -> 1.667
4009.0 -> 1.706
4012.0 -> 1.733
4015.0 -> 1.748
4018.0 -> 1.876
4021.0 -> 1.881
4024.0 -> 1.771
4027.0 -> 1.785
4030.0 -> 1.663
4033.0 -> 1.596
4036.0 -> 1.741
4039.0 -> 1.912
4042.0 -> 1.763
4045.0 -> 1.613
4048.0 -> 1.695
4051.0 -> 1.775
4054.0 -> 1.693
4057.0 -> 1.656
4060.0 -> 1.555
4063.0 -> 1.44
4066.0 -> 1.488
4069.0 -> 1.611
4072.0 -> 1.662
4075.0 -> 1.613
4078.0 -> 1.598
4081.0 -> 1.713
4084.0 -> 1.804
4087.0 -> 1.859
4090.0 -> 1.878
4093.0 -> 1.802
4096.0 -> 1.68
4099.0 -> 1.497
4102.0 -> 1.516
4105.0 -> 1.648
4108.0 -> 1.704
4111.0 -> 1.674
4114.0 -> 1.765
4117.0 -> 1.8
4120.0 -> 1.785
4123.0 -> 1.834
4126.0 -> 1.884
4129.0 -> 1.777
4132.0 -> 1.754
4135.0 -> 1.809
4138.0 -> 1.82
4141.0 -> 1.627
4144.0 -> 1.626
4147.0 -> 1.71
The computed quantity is 1.88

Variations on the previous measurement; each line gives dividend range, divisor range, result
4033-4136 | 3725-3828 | 2.23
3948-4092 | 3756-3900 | 1.92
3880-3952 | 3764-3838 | 1.18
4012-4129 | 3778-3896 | 2.25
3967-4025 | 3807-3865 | 2.07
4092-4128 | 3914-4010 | 1.60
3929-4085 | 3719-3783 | 1.82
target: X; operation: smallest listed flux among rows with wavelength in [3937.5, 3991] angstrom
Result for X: 0.5592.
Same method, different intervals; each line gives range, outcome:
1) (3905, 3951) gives 0.4307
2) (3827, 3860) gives 0.568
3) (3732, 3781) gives 0.621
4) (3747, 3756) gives 0.7187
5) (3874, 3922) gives 0.8136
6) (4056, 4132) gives 1.44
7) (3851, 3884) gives 0.7372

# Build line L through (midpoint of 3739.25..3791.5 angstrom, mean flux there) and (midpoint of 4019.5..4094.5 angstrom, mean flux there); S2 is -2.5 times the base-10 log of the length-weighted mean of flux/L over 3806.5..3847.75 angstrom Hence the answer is 0.37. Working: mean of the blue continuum 0.933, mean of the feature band 0.777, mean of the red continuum 1.7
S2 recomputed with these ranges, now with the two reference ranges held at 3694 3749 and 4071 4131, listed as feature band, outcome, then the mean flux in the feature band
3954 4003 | 0.182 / 1.24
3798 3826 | 0.201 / 0.916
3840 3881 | 0.405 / 0.832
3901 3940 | 0.363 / 0.954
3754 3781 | 0.024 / 0.988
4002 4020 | -0.138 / 1.74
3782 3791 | 0.125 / 0.935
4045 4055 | -0.059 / 1.71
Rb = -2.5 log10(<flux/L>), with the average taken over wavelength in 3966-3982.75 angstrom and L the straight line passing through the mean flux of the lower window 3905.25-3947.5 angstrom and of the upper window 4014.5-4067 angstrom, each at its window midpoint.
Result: 0.32 mag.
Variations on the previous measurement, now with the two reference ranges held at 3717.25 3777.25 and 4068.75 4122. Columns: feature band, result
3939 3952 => 0.29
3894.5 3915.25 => 0.10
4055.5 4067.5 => 0.06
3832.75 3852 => 0.40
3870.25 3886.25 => 0.34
